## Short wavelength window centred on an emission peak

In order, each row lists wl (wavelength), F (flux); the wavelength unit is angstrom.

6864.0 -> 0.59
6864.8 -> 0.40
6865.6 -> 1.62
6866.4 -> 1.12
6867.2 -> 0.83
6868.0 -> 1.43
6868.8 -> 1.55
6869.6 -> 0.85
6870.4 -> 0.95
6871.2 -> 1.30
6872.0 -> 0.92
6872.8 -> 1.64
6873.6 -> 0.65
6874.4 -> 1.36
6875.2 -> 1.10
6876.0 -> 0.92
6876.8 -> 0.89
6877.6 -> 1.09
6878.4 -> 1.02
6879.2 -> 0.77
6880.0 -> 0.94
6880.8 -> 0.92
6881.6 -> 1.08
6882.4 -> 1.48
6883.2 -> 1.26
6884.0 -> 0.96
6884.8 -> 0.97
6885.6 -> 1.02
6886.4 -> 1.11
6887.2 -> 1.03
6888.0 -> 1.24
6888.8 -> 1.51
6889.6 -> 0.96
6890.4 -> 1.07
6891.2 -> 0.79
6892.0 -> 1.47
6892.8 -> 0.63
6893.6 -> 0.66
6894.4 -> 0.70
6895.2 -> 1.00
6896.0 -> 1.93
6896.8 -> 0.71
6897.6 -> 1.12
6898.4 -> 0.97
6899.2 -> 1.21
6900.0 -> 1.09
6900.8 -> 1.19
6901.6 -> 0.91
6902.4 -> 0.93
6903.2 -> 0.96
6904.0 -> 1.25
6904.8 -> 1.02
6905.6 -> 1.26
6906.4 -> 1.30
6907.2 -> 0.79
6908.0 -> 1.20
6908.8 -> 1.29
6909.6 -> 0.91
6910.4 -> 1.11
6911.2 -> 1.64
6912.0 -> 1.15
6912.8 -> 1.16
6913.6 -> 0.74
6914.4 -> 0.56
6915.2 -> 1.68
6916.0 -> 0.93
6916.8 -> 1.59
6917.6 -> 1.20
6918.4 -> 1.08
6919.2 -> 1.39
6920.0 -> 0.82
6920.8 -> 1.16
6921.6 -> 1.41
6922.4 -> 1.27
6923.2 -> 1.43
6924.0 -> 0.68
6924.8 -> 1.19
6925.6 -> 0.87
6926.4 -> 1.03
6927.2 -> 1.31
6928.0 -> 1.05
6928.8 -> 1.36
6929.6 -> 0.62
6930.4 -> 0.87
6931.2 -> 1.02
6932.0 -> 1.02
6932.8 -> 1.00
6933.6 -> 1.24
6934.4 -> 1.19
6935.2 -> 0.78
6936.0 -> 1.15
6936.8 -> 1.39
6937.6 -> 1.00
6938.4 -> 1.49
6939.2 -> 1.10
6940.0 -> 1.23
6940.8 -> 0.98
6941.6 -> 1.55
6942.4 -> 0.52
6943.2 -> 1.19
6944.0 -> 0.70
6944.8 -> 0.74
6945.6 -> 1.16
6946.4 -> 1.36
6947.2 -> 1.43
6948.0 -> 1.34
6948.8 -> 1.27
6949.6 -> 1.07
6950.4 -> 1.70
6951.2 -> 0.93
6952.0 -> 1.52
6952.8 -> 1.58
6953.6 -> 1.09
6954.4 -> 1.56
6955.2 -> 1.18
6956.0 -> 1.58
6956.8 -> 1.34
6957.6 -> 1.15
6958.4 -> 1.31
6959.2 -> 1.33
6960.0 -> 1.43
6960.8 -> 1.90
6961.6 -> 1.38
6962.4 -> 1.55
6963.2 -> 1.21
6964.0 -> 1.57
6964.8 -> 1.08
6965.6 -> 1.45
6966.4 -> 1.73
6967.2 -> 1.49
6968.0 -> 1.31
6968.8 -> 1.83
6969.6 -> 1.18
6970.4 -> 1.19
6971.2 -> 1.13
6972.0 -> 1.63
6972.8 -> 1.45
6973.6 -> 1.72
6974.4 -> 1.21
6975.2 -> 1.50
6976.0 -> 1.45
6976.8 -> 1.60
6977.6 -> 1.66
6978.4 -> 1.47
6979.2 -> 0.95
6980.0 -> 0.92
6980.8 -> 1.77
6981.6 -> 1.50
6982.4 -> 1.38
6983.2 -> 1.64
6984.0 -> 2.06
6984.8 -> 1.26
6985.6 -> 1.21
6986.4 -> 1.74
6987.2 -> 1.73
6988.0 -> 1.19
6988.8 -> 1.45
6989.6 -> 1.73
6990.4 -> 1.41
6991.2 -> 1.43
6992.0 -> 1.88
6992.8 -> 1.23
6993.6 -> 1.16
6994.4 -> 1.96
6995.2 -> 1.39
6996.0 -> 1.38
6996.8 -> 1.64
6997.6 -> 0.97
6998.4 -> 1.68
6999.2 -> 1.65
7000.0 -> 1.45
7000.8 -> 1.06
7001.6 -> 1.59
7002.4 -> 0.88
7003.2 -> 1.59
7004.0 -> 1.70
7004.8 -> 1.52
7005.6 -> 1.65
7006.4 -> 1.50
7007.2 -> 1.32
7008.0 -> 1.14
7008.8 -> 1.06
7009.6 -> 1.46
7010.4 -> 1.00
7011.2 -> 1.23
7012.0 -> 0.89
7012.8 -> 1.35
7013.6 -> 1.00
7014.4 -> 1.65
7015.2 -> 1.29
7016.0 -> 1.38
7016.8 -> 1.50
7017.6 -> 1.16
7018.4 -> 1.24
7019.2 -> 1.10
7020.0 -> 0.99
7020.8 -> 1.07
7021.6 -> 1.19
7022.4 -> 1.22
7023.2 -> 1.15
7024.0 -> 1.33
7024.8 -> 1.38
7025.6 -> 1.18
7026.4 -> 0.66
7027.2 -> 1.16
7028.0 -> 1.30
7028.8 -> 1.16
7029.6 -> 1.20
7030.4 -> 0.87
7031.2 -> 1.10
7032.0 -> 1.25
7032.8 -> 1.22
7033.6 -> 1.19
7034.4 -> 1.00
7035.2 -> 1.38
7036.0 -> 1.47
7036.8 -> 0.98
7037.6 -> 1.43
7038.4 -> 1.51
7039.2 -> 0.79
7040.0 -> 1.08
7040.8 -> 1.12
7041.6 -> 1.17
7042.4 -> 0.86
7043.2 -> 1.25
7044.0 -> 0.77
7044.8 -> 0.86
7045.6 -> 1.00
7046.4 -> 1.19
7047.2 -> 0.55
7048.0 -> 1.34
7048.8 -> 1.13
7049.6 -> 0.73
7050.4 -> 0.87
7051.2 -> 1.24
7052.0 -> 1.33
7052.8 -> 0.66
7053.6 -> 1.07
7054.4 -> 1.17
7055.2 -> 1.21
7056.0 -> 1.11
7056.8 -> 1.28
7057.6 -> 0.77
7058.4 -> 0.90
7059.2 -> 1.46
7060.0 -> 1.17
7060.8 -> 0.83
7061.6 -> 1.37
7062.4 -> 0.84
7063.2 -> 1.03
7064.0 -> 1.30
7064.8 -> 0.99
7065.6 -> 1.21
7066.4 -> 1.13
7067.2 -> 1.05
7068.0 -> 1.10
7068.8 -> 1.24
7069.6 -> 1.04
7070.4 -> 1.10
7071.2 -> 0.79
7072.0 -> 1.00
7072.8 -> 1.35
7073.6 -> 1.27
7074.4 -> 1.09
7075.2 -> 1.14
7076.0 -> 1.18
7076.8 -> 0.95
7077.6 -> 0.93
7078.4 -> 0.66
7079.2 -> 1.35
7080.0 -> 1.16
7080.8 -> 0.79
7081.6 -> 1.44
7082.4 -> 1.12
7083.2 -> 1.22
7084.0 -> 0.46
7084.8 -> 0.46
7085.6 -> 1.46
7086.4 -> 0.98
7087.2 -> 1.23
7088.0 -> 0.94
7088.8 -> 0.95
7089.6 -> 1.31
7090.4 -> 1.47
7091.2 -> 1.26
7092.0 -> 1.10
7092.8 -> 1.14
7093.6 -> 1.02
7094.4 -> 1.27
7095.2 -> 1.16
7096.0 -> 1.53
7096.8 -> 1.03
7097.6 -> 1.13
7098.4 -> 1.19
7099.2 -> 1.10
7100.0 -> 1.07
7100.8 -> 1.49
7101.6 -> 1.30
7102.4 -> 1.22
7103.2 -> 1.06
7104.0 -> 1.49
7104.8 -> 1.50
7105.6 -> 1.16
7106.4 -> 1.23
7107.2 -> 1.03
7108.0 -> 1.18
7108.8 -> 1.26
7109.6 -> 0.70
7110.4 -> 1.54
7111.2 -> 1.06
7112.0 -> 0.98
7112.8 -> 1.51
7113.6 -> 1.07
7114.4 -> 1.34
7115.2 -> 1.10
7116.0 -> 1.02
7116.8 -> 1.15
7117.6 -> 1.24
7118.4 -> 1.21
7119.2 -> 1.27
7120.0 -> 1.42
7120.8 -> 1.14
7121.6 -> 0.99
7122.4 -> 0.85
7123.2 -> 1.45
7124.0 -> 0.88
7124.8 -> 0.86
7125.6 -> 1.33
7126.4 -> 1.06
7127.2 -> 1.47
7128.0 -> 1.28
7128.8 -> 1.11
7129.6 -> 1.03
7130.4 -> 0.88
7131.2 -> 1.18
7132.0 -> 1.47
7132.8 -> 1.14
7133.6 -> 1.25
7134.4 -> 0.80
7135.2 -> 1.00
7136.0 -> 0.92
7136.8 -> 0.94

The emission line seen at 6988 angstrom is Mg II 2798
